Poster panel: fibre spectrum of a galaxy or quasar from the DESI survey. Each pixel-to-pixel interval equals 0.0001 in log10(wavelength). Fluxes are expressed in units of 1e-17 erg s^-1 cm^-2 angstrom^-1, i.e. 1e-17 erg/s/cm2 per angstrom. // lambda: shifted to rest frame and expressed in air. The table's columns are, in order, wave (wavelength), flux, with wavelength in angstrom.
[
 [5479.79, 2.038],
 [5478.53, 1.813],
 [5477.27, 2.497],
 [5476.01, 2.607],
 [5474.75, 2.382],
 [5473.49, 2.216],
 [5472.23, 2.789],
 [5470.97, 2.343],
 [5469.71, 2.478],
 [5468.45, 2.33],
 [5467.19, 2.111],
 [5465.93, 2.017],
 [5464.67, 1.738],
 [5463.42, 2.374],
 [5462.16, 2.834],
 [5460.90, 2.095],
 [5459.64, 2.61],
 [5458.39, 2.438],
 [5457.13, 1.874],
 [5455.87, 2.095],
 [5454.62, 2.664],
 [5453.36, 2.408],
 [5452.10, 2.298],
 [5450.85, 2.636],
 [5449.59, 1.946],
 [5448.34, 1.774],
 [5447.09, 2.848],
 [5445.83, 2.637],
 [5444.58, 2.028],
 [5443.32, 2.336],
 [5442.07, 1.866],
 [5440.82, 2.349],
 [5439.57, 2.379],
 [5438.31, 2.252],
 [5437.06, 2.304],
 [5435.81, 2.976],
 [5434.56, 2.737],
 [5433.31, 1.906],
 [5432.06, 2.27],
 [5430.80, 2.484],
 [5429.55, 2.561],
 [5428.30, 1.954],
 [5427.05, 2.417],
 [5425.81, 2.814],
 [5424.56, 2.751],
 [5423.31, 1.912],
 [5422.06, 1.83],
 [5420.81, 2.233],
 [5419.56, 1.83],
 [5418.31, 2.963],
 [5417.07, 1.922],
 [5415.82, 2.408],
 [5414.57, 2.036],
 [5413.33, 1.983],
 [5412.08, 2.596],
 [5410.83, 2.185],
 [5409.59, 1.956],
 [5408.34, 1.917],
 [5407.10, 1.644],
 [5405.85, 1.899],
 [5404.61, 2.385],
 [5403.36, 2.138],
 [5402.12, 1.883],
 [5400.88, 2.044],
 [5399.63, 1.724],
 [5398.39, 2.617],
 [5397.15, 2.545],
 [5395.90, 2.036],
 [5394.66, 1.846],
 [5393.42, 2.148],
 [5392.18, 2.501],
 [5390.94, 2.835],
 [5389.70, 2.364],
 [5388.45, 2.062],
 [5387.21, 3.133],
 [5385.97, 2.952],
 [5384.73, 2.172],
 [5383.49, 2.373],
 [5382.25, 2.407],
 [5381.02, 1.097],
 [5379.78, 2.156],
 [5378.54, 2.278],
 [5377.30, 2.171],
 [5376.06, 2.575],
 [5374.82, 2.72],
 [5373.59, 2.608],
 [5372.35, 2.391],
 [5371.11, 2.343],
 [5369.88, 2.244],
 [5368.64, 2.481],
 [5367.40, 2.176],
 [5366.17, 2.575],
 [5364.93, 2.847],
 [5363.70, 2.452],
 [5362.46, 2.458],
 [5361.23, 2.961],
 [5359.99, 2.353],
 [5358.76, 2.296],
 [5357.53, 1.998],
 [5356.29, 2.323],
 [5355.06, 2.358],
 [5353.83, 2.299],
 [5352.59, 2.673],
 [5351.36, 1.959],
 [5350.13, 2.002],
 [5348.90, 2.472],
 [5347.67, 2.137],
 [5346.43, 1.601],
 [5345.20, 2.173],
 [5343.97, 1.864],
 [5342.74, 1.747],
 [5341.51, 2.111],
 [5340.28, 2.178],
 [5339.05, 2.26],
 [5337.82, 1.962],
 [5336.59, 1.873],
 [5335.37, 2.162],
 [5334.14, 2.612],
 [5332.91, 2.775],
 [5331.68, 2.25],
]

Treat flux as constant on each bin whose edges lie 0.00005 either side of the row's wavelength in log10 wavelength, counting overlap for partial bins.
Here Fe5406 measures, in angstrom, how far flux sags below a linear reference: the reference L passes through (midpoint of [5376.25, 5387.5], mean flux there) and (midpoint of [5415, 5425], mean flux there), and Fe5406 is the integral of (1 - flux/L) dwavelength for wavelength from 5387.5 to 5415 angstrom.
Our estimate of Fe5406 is 1.1 angstrom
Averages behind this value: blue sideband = 2.29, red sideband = 2.22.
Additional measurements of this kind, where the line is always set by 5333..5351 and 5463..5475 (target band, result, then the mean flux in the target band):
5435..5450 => -0.5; 2.32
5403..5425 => 0.6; 2.14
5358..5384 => -2.9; 2.38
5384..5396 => -1.4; 2.42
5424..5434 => -0.8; 2.39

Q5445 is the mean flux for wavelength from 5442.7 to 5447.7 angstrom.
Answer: 2.46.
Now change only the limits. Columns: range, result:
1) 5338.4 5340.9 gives 2.21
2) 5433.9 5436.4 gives 2.84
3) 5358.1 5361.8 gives 2.53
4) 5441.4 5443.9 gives 2.11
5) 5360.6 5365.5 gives 2.68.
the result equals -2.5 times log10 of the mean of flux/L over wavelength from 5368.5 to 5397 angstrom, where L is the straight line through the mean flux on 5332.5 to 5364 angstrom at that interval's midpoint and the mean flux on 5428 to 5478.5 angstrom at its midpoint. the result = -0.039 mag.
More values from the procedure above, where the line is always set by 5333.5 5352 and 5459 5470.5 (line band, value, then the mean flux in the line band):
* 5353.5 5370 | -0.15 mag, 2.42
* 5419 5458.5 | -0.03 mag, 2.31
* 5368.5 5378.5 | -0.14 mag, 2.43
